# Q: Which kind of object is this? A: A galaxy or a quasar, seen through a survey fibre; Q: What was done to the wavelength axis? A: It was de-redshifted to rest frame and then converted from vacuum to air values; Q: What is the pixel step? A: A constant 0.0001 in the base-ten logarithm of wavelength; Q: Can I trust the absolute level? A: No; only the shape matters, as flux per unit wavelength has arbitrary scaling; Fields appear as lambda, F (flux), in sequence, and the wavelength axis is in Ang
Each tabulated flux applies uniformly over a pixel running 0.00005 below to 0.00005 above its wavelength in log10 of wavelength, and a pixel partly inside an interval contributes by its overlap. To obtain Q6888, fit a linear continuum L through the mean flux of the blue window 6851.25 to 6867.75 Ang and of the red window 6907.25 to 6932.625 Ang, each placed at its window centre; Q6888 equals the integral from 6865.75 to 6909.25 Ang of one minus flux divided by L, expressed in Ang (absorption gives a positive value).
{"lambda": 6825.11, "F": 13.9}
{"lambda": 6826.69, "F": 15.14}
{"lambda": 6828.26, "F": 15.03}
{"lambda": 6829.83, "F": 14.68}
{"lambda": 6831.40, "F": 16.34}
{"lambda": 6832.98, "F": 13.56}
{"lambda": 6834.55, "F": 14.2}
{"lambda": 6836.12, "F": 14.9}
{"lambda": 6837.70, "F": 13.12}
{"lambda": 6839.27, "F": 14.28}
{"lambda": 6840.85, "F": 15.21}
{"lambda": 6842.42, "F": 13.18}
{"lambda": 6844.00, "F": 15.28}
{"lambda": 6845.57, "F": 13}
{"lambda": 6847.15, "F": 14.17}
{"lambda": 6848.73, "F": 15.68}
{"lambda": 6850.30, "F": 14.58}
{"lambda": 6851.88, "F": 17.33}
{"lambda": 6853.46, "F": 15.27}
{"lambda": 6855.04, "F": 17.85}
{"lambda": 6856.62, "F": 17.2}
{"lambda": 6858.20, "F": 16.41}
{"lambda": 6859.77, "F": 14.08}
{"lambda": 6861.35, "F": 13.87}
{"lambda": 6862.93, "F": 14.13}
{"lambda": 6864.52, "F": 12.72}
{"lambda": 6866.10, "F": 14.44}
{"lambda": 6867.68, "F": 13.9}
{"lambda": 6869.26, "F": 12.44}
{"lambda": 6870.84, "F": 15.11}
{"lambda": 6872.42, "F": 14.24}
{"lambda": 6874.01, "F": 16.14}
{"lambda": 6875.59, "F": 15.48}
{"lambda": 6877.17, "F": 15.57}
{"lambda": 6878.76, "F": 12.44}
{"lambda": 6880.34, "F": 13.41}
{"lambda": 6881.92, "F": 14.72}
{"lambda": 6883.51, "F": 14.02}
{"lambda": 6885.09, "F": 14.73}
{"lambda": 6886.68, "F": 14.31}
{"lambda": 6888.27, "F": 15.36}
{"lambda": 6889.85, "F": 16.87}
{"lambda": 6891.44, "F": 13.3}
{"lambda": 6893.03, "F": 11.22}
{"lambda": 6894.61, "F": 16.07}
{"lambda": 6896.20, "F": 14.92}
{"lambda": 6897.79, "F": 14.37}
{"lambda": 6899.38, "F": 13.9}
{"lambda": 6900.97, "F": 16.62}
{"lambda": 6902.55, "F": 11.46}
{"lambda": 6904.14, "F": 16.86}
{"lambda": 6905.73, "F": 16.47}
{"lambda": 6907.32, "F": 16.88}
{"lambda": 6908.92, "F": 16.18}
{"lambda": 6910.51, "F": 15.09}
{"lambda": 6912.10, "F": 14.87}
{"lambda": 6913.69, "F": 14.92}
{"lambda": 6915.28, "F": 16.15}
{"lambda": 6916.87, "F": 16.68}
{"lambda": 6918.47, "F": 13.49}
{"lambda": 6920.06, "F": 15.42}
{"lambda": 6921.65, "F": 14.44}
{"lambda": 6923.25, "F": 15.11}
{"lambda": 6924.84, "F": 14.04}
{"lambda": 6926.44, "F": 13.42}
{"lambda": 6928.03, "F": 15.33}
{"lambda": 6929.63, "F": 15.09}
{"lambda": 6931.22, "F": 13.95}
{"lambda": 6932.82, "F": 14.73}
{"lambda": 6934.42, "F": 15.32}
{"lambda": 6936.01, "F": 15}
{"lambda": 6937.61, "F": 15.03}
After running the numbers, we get 1.3 Ang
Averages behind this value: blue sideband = 15.2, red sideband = 15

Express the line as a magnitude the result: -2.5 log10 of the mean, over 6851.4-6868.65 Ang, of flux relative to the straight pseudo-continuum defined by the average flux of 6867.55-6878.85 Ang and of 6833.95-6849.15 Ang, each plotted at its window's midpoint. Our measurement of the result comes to -0.05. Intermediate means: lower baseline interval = 14.3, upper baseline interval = 14.6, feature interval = 15.1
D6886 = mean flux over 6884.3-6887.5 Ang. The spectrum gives 14.5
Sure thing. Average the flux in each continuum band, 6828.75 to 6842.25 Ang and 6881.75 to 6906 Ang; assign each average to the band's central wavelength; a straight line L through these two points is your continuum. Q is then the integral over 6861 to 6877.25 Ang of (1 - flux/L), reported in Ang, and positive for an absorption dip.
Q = 0.3 Ang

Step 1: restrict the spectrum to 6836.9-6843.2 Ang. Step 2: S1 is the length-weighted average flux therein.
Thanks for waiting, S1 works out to 13.9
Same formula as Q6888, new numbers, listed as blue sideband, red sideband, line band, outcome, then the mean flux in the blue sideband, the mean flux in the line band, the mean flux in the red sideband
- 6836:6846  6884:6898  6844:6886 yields -1.2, 14.1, 14.7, 14.6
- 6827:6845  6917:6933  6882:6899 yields 0.1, 14.5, 14.5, 14.6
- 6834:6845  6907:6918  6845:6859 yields -1.2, 14.3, 15.8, 15.7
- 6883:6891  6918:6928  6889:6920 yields -0.7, 15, 15.1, 14.4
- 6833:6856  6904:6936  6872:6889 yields 0.5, 14.8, 14.6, 15.2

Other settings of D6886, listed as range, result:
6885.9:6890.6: 15.5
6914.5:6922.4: 15.2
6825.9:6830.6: 15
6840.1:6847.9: 14.2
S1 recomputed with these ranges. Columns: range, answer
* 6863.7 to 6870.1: 13.4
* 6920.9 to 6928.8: 14.5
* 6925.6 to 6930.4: 14.6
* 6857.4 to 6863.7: 14.6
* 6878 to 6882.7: 13.6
